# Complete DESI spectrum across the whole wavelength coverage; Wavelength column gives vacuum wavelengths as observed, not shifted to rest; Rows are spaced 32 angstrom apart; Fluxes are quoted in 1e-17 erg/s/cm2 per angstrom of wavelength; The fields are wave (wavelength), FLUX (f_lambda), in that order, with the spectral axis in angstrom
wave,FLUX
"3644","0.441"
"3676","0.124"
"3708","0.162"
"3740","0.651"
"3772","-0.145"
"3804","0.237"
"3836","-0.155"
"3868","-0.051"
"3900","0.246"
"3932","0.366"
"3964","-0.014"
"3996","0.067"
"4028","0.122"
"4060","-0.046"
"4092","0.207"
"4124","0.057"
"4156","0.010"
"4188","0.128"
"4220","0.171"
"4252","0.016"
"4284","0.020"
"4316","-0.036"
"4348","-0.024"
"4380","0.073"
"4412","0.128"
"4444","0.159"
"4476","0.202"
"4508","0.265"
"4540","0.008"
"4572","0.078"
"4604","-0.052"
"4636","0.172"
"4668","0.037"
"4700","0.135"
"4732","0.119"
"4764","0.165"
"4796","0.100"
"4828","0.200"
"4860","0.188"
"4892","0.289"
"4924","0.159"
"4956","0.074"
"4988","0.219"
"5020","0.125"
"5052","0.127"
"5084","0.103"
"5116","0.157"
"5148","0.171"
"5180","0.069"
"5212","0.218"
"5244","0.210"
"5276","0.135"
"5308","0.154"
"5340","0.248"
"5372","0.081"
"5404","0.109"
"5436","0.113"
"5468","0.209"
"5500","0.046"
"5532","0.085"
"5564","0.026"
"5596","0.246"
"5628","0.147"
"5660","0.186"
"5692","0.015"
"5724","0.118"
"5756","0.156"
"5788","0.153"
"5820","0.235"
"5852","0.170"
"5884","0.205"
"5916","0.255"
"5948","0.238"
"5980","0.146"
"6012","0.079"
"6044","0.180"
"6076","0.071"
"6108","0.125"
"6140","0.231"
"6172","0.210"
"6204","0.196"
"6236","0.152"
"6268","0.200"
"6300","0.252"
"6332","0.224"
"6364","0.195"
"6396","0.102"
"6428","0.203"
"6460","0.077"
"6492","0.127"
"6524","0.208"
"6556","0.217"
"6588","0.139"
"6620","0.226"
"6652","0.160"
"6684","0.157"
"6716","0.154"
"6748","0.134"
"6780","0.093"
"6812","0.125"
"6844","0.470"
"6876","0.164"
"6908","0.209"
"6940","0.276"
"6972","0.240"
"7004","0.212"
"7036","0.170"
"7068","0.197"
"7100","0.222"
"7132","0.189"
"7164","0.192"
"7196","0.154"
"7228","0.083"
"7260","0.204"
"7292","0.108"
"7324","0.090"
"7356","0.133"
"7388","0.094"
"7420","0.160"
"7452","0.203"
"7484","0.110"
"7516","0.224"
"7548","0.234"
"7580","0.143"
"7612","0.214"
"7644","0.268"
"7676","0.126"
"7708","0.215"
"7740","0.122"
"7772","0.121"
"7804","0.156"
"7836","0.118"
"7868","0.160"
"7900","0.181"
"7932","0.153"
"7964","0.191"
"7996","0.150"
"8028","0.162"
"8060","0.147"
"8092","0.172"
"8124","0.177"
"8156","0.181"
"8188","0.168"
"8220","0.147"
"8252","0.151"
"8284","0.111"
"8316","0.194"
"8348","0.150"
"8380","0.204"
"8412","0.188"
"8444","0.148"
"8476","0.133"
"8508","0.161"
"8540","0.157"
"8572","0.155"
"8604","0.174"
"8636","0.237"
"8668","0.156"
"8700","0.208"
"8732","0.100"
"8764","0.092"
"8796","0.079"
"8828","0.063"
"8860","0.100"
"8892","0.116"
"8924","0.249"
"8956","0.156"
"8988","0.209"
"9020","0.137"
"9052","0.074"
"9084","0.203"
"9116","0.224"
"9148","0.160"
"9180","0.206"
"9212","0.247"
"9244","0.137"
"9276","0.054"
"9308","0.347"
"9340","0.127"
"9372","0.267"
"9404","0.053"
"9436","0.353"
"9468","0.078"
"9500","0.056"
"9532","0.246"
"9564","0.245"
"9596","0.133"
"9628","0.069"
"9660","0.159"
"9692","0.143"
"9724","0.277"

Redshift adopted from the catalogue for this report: 0.84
